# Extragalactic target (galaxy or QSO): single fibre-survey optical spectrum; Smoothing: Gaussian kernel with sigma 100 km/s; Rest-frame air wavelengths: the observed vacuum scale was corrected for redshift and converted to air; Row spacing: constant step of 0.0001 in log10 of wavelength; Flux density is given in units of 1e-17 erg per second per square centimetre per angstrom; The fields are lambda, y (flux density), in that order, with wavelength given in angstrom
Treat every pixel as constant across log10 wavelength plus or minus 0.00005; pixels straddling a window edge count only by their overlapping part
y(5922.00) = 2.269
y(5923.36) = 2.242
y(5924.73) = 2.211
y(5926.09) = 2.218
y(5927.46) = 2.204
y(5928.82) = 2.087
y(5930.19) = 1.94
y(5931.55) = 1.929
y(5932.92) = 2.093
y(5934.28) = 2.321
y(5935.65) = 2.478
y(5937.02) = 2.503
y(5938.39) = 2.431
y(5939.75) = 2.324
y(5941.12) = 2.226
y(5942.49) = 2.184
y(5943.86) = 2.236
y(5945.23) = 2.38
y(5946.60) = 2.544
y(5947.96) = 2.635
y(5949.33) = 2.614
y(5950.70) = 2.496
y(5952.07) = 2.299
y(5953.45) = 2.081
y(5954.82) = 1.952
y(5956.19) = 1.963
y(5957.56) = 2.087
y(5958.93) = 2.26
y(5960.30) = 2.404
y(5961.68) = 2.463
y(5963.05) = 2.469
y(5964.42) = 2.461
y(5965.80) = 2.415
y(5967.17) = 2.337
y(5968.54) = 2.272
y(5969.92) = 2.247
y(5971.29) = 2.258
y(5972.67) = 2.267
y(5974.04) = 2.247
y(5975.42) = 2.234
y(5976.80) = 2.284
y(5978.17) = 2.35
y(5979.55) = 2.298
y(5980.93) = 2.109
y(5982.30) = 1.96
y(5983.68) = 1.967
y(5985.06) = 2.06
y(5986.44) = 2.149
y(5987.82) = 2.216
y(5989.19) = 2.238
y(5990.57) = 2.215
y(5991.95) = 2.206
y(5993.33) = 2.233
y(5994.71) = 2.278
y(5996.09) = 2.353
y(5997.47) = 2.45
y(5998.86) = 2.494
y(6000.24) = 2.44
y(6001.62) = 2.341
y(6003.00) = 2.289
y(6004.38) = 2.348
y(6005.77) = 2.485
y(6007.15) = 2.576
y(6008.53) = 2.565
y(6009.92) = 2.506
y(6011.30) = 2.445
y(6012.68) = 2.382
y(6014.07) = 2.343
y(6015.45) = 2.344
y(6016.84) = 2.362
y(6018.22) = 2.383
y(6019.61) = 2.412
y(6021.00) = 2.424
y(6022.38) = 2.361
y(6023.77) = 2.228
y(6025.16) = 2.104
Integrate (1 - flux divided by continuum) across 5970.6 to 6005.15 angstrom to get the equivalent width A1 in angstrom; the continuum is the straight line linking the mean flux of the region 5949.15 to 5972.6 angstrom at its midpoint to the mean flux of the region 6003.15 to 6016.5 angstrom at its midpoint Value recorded 1.73 angstrom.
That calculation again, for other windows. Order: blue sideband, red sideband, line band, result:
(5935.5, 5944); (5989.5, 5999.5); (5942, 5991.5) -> 1.2 angstrom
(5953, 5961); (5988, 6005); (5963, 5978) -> -0.8 angstrom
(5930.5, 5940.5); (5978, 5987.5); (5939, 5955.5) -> -0.7 angstrom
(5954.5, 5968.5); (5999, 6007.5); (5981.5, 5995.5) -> 1.3 angstrom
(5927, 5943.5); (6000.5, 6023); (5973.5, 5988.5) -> 1.1 angstrom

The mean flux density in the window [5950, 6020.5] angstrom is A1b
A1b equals 2.3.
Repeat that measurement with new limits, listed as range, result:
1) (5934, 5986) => 2.29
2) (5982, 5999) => 2.21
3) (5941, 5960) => 2.29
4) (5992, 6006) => 2.36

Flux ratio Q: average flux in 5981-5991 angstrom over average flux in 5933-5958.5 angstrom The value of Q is 0.91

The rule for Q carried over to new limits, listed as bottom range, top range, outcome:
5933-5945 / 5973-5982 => 0.96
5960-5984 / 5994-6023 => 1.06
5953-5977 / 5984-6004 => 1.01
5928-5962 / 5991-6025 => 1.05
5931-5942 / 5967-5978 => 0.99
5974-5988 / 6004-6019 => 1.12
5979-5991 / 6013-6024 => 1.11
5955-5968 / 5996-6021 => 1.05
